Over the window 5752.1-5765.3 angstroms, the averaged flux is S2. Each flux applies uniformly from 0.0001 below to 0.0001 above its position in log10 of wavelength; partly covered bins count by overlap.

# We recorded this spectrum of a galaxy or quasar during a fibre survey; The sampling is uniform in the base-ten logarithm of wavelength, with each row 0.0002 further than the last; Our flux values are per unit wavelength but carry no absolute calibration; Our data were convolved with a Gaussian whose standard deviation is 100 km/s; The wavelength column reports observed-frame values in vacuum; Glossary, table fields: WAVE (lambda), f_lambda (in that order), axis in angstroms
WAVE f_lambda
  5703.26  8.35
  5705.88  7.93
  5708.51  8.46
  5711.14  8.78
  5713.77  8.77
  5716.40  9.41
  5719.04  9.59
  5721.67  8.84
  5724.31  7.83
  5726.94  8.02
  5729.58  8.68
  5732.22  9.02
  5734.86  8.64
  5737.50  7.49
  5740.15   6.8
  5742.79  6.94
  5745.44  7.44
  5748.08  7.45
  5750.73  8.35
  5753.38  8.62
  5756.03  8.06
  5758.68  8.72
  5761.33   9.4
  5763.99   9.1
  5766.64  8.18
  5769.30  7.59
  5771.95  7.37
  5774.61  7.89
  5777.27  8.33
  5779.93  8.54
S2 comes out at 8.78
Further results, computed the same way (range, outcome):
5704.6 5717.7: 8.67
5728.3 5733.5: 8.85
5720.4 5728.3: 8.23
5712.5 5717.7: 9.1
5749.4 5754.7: 8.48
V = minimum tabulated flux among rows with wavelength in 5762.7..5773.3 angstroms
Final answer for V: 7.37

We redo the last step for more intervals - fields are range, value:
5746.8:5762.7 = 7.45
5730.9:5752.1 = 6.8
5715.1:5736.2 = 7.83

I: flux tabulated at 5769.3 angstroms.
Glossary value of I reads 7.59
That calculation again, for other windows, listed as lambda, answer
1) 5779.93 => 8.54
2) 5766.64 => 8.18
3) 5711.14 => 8.78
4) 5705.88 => 7.93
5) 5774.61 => 7.89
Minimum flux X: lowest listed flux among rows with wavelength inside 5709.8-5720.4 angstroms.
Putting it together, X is 8.77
